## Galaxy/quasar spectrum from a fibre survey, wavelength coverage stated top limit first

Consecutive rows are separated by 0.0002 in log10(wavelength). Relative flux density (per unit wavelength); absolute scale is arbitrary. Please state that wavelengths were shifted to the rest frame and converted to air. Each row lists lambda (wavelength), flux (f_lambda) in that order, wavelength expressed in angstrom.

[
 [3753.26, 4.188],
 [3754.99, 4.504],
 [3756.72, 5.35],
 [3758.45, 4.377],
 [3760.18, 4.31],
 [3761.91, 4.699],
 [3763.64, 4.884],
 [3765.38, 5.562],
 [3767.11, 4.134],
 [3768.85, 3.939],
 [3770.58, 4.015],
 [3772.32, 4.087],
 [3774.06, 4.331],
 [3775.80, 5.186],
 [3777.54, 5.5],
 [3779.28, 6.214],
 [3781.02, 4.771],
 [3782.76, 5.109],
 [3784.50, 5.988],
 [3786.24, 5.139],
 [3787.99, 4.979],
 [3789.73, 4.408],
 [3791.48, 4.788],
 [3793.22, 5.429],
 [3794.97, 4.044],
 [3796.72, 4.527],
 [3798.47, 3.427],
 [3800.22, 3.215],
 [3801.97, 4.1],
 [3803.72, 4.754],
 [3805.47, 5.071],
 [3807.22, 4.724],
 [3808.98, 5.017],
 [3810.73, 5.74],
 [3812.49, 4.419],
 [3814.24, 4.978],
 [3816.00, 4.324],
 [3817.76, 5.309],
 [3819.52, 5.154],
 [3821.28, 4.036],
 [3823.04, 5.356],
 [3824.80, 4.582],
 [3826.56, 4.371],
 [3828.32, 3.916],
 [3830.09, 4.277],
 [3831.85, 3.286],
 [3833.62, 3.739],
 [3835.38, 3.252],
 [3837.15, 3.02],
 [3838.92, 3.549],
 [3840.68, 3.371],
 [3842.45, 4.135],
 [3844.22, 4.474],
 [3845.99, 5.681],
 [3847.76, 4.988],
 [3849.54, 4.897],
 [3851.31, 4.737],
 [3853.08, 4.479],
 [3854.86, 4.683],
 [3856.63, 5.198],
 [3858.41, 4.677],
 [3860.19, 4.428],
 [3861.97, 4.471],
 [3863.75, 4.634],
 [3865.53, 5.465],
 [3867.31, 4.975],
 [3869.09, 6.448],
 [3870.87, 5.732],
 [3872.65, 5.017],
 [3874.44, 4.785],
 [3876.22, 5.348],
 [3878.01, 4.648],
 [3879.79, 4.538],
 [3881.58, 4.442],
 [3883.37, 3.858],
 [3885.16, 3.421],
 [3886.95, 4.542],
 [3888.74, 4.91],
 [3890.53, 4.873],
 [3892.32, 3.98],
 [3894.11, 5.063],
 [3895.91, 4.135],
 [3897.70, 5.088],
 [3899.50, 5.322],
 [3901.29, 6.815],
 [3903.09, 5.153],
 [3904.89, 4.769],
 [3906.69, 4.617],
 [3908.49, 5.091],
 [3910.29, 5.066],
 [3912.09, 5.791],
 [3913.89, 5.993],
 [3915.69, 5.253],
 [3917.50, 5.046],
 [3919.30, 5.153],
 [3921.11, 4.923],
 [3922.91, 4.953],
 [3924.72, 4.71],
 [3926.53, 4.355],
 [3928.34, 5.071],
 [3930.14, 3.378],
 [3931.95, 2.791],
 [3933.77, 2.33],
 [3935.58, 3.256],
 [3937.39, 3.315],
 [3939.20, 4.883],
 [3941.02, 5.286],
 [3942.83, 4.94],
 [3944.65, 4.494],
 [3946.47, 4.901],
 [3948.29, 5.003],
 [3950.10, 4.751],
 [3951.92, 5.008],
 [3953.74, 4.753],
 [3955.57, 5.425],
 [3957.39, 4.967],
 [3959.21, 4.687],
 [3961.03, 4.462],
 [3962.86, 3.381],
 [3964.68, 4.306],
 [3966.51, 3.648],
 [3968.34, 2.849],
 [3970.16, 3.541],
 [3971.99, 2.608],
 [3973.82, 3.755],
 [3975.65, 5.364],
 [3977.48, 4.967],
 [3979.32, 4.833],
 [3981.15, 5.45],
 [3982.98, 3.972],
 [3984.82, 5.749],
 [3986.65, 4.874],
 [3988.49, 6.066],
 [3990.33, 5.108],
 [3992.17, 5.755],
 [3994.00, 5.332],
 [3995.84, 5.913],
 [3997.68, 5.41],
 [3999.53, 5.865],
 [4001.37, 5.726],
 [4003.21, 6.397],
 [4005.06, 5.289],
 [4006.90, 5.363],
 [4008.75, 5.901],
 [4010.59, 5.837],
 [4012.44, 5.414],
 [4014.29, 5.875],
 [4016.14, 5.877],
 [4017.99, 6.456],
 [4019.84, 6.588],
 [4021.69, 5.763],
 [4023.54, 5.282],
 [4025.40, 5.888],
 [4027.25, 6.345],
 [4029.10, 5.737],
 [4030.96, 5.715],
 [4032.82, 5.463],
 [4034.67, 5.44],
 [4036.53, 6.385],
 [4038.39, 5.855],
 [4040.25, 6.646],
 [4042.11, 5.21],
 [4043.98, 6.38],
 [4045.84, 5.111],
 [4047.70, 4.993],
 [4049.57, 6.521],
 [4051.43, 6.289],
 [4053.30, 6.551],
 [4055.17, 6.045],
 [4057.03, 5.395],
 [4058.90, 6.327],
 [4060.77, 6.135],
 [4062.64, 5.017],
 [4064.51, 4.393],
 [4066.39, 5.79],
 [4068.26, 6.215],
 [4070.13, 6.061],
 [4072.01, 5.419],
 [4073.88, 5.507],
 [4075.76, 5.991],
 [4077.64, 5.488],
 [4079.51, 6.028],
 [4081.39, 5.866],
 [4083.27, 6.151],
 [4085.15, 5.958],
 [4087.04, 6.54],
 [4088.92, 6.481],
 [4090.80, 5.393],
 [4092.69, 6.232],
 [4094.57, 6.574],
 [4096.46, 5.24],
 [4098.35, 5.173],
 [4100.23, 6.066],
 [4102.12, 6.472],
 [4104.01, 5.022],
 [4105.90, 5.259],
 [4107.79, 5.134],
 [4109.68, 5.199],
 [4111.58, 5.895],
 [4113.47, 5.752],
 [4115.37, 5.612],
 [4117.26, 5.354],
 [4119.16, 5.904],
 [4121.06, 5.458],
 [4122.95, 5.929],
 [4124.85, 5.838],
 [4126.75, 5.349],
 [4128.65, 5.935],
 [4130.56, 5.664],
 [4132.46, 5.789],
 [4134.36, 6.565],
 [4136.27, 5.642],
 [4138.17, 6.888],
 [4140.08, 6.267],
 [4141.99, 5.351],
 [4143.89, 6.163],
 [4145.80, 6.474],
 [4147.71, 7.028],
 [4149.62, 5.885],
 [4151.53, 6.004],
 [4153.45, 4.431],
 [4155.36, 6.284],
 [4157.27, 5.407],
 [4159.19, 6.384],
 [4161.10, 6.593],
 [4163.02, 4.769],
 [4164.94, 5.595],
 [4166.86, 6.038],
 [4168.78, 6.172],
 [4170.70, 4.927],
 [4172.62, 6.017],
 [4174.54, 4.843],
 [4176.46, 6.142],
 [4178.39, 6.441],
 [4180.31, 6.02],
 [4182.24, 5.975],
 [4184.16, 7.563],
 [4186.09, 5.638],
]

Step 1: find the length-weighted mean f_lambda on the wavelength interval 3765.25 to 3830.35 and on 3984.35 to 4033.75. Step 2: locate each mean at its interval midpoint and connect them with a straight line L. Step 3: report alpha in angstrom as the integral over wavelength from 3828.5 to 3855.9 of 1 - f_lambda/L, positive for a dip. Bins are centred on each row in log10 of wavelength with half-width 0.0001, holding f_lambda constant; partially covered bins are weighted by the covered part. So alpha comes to 4.2 angstrom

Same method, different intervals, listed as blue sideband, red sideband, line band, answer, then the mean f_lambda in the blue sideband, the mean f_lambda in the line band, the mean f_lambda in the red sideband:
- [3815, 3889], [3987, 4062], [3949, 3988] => 6.8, 4.55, 4.47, 5.83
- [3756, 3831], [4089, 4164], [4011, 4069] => -3.3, 4.71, 5.84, 5.81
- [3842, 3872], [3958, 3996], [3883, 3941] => 1.8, 4.96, 4.64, 4.58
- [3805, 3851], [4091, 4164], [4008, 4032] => -2.6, 4.45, 5.9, 5.81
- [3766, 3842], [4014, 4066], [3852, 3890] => 0.7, 4.5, 4.79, 5.84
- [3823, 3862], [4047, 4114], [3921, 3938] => 3.4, 4.3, 3.87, 5.8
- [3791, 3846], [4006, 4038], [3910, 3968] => 7.5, 4.35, 4.55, 5.84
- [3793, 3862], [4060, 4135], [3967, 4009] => 1.6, 4.44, 5.02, 5.74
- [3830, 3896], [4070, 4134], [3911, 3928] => -1.1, 4.54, 5.13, 5.76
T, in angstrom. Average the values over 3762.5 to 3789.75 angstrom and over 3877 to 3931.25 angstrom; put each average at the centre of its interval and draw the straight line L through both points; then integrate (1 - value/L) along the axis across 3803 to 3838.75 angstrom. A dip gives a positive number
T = 3.2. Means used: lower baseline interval 4.9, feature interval 4.44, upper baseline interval 4.83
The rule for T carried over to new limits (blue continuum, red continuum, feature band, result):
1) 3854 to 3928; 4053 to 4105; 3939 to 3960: 1.2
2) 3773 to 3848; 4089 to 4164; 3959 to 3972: 3.7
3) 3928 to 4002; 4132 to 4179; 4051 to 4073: -2.2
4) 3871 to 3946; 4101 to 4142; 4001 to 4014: -1.3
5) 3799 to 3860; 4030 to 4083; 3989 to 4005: -0.7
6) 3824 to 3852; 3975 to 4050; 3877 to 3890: 0.5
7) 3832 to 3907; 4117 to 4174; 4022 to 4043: -1.7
